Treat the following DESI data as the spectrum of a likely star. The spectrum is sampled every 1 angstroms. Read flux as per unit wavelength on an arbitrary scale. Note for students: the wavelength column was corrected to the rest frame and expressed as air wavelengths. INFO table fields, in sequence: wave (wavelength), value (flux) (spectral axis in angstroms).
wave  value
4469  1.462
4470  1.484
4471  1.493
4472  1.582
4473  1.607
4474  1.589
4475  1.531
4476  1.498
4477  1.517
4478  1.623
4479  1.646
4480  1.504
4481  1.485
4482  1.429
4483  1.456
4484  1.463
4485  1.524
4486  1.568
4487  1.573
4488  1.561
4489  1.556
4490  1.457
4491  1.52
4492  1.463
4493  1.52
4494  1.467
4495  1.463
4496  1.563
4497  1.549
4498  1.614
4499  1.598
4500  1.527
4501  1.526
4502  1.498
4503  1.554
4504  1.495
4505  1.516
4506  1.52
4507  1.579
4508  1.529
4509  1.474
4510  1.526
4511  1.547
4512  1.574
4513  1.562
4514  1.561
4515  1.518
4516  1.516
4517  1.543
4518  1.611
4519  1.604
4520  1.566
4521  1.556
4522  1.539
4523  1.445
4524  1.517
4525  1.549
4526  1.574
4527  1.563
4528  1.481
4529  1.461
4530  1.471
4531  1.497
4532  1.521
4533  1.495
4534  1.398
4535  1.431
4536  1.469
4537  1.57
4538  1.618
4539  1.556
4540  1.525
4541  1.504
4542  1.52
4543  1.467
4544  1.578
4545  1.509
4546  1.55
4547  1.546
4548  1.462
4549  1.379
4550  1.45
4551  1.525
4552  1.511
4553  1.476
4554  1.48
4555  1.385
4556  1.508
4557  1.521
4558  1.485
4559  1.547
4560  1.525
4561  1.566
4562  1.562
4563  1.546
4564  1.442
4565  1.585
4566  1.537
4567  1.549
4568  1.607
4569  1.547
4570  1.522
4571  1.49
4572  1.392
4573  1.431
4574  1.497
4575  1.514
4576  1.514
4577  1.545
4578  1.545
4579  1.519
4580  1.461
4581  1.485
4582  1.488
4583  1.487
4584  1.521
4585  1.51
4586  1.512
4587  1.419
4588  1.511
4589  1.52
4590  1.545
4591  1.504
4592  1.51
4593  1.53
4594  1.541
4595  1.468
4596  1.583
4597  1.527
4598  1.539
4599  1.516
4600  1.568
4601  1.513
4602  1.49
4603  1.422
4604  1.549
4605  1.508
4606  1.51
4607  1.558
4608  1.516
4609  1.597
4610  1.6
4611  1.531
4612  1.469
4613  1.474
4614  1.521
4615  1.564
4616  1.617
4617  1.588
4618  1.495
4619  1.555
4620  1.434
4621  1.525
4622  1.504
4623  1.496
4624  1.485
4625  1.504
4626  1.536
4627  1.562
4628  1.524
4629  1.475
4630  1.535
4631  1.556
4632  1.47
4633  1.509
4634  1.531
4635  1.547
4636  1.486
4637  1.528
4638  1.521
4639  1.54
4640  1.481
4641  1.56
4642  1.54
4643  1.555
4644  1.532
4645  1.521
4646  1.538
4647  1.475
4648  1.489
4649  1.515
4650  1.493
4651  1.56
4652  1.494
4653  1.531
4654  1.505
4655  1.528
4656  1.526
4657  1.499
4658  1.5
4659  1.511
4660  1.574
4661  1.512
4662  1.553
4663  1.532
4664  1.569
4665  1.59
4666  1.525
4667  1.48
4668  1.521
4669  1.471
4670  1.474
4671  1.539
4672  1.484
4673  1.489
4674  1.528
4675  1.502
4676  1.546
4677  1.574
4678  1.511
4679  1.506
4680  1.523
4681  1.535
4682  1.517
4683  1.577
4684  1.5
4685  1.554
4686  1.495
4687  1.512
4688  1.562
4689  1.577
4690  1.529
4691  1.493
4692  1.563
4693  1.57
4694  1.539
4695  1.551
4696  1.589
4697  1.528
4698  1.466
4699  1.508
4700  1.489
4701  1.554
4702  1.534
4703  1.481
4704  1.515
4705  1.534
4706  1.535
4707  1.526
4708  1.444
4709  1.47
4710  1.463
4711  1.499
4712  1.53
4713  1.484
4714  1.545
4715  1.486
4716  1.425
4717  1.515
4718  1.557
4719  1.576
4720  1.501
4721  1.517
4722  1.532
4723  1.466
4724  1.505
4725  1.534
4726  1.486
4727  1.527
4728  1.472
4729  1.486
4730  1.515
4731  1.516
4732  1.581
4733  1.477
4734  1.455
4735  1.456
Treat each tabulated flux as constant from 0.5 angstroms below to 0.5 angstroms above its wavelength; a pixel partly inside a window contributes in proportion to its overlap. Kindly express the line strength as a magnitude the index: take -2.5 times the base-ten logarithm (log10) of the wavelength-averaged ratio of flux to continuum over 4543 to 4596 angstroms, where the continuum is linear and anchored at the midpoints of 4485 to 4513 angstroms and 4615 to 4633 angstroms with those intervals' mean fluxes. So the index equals 0.01 mag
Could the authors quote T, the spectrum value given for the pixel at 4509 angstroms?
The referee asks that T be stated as 1.474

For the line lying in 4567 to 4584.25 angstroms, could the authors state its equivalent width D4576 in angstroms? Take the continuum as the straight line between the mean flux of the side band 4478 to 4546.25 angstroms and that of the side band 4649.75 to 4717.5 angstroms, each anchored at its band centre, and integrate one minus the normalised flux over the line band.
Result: 0.2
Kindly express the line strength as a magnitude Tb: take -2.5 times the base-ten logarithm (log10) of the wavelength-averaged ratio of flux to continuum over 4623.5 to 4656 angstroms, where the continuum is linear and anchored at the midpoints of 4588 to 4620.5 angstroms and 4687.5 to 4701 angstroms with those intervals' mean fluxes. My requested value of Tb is 0.008 mag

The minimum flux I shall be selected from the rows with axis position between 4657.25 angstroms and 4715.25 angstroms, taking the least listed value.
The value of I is 1.444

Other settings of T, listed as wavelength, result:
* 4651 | 1.56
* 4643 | 1.555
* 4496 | 1.563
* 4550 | 1.45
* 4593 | 1.53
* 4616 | 1.617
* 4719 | 1.576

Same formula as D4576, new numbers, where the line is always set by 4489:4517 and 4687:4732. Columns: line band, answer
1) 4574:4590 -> 0.2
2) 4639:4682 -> -0.1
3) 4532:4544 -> 0.1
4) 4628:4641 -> 0.0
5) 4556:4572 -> -0.1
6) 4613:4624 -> 0.0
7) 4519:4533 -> 0.1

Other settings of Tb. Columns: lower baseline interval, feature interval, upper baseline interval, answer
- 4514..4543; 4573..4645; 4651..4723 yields 0.00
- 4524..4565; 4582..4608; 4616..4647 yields 0.00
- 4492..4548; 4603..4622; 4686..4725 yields -0.01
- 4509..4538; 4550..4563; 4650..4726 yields 0.01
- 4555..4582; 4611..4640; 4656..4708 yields 0.00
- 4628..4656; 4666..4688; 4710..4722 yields 0.00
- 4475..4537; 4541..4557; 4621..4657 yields 0.02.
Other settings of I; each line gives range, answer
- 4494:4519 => 1.463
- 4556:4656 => 1.392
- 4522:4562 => 1.379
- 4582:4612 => 1.419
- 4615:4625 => 1.434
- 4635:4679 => 1.471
